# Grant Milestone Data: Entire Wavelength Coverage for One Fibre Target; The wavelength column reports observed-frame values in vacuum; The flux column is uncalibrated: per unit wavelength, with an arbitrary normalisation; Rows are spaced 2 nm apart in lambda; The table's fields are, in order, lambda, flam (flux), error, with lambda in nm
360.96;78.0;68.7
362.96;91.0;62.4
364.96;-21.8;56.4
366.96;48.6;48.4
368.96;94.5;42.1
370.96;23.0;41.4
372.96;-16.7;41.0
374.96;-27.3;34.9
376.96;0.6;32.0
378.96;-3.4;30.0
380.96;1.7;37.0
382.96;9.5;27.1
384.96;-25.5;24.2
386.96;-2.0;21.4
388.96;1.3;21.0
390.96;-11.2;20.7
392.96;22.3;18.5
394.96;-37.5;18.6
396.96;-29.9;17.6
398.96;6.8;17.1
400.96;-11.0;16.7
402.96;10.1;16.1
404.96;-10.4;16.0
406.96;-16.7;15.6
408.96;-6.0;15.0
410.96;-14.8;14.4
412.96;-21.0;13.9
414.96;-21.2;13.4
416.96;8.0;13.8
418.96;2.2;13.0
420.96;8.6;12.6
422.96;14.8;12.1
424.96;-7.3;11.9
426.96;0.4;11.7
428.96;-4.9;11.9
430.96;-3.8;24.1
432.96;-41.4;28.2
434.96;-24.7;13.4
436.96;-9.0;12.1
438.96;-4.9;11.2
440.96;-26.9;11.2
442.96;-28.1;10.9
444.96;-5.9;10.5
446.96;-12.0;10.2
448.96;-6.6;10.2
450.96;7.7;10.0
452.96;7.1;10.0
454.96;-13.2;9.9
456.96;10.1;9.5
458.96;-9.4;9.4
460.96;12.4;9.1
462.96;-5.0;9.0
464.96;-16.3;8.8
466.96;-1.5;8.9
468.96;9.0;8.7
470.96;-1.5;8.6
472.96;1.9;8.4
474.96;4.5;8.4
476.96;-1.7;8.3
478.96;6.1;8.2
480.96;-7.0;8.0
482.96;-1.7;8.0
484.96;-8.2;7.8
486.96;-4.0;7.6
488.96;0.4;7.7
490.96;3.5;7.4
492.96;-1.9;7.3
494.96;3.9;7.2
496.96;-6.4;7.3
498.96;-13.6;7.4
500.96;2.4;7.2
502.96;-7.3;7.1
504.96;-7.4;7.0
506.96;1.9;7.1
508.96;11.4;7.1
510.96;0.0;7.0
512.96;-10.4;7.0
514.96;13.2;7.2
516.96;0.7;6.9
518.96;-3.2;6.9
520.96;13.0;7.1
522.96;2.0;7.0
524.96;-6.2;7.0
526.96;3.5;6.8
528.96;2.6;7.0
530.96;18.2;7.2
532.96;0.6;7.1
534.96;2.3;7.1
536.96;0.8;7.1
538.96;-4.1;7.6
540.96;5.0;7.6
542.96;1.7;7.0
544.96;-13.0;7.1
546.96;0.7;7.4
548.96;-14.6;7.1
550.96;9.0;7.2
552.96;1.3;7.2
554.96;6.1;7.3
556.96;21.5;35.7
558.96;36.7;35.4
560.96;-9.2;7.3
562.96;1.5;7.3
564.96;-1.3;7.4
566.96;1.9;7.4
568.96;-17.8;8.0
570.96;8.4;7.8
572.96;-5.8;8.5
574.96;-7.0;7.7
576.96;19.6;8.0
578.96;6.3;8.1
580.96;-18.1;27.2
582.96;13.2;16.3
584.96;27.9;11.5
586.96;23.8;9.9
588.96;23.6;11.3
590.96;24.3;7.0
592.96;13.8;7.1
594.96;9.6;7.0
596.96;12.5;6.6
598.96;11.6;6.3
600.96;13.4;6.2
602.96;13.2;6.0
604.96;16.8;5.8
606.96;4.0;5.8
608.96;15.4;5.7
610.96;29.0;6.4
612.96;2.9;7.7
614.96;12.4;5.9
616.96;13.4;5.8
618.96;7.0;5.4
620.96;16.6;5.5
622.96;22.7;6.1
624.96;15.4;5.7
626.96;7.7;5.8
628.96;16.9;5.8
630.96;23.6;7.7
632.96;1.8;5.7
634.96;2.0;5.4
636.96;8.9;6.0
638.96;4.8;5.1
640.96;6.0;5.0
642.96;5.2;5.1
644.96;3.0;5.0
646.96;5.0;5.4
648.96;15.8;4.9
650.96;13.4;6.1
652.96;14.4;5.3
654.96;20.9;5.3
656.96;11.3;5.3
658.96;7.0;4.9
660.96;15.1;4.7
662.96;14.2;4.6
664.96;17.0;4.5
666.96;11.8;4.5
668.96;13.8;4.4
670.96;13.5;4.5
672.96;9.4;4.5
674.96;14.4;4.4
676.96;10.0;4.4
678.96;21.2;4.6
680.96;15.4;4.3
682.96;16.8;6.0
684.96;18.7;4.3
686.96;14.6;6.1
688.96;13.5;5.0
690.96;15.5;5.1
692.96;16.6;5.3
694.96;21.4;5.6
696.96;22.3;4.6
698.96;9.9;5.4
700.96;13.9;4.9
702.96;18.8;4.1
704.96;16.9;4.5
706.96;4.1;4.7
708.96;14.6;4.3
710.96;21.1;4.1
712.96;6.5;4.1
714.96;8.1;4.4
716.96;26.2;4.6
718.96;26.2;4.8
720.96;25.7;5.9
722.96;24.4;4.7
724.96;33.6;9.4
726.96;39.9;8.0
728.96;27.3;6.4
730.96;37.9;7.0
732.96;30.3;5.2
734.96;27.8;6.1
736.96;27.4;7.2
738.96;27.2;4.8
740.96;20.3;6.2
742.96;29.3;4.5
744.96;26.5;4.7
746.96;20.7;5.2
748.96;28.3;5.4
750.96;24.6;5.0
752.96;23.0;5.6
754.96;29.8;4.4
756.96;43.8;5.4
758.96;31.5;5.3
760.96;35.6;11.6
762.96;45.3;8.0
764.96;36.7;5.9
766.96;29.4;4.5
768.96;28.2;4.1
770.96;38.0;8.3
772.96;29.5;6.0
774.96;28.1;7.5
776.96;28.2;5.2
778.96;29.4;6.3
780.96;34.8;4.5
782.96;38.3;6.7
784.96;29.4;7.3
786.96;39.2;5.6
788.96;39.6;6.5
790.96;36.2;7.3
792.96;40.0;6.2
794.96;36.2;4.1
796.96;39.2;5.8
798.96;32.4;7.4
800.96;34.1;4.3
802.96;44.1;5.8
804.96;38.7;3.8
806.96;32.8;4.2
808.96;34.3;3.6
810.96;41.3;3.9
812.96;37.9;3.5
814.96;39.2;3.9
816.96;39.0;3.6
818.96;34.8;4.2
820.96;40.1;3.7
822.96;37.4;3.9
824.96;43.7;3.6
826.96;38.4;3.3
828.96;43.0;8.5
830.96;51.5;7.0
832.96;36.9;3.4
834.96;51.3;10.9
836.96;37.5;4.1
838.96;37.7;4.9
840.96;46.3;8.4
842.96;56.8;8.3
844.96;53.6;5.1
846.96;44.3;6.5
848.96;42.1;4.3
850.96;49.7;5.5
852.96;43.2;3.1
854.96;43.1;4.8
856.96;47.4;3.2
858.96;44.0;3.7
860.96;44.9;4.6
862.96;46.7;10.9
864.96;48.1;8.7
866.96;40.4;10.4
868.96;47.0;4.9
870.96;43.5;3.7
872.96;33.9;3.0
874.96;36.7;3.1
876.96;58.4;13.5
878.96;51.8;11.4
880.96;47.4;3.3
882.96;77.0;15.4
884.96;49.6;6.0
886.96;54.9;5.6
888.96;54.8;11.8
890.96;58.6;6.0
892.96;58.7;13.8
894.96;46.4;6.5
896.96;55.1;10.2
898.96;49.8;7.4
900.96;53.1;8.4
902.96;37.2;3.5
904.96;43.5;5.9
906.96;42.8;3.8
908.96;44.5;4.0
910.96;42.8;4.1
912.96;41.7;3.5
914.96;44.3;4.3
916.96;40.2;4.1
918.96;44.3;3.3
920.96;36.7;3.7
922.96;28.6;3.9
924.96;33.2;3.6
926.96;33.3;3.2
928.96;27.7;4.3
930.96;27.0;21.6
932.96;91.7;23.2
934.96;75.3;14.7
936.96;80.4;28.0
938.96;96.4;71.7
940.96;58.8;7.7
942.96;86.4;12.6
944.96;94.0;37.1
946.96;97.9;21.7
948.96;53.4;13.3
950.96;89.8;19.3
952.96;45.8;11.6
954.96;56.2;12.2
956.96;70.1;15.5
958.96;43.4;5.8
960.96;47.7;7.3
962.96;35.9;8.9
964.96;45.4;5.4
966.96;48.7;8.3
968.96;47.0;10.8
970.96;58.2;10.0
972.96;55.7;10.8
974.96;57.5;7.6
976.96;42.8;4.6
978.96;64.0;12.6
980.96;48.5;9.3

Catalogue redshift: 0.80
